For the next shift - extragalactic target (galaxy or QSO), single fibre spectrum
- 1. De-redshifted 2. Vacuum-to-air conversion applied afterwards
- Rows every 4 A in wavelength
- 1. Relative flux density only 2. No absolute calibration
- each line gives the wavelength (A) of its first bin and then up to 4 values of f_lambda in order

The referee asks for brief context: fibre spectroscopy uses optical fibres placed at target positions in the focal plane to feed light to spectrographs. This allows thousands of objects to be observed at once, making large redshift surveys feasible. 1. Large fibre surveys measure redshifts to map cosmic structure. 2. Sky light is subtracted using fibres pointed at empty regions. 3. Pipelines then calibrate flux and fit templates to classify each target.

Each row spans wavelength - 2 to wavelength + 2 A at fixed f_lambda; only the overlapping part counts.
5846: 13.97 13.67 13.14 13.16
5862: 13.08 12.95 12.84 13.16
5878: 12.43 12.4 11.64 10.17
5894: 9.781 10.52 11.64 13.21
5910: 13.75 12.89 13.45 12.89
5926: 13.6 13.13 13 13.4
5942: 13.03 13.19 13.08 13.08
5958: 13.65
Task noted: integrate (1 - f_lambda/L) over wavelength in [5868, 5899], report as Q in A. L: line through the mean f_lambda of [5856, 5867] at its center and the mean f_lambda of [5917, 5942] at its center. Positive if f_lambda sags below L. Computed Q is 3.5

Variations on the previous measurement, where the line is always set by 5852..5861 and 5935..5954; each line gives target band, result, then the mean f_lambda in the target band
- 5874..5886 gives 0.7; 12.4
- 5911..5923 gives 0.0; 13.1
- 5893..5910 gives 1.9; 11.7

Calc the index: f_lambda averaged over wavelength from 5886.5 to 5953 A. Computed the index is 12.5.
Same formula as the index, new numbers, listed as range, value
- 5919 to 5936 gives 13.2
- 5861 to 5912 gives 12.1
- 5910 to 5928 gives 13.3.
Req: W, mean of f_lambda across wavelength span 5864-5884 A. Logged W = 12.8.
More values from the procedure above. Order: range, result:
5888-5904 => 10.5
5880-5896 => 11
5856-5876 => 13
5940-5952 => 13.1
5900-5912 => 12.9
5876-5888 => 12.2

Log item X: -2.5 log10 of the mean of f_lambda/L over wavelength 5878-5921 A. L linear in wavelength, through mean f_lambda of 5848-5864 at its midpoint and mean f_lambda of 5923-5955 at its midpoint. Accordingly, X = 0.11 mag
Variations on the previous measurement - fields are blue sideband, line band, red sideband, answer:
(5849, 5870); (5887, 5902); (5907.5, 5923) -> 0.26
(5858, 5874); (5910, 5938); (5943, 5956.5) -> -0.01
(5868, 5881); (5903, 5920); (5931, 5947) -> -0.02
